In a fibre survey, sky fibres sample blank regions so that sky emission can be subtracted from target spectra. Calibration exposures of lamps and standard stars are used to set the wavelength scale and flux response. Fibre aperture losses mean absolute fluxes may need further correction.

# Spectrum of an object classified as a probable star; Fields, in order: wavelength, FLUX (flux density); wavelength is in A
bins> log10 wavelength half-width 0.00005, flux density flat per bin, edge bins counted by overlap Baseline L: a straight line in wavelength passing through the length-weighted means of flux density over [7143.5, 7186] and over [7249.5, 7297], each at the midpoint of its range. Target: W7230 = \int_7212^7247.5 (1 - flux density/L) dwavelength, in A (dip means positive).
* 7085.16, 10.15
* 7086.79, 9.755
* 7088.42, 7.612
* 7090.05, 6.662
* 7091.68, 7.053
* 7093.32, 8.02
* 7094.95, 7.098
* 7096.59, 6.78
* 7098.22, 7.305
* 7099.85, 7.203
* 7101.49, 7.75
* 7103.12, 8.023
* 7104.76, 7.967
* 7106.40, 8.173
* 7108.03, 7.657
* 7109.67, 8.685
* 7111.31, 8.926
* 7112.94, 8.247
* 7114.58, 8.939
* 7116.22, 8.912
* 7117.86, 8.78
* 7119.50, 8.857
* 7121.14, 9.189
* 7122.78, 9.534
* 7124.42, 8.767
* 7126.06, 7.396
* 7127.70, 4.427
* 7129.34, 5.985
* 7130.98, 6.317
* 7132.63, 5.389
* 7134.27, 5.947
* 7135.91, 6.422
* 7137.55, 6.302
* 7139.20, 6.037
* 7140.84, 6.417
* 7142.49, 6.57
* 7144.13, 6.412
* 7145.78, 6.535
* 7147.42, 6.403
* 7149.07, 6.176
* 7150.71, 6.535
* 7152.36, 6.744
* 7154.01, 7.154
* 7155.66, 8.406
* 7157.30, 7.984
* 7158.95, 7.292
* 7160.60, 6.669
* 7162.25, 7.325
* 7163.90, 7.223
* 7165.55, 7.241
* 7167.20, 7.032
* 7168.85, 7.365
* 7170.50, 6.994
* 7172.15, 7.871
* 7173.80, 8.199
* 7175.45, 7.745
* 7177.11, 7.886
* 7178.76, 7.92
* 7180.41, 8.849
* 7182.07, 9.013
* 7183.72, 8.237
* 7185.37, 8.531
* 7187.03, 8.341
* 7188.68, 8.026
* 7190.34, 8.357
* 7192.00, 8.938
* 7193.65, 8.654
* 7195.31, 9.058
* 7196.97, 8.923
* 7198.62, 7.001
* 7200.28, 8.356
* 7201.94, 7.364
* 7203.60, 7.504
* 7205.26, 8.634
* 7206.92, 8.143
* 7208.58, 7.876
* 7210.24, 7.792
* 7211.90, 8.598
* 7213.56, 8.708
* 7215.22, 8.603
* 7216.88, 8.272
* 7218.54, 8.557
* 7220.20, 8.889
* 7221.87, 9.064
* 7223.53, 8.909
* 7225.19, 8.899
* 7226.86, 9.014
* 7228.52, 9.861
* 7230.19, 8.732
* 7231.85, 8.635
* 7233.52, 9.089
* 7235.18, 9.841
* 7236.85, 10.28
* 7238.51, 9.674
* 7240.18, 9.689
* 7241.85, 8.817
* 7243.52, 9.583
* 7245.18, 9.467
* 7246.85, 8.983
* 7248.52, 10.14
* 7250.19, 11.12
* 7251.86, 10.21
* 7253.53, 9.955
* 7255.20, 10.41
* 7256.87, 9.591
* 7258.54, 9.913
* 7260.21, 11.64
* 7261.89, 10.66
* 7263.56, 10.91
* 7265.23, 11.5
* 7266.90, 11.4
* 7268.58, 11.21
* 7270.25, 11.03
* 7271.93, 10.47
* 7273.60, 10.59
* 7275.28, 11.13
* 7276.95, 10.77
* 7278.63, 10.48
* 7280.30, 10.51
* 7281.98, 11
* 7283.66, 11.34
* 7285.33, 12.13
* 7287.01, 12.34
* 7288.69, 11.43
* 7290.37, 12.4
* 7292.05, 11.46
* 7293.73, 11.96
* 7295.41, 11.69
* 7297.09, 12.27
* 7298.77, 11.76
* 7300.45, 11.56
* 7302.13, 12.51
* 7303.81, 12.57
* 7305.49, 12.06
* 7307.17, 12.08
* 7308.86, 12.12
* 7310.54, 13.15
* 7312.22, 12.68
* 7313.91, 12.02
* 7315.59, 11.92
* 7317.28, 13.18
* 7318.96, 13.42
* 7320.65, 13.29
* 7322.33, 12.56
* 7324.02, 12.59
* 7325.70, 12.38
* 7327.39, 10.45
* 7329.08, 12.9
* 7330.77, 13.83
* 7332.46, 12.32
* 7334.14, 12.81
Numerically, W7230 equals 1.9 A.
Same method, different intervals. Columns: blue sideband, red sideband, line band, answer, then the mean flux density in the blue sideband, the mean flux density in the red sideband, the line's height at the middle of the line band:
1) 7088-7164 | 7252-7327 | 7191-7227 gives 4.0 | 7.32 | 11.6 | 9.5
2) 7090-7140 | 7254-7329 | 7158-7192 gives 4.2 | 7.52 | 11.7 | 8.93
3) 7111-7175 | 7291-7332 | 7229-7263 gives 1.8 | 7.24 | 12.4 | 10.4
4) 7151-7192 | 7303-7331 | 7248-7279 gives 0.2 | 7.77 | 12.5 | 10.8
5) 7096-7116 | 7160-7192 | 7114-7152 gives 4.4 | 8.02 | 7.87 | 7.96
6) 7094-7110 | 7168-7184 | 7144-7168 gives 2.7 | 7.64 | 8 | 7.9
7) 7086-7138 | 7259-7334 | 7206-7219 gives 2.1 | 7.64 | 11.9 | 9.94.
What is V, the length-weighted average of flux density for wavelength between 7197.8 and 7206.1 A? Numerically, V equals 7.77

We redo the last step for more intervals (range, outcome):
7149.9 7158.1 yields 7.36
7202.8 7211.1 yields 7.99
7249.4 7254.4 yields 10.4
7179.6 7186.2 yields 8.66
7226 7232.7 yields 9.05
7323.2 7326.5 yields 12.5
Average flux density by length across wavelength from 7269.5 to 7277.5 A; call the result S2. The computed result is 10.8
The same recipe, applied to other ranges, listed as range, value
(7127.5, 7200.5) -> 7.33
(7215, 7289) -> 10.1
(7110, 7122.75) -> 8.87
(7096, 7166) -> 7.33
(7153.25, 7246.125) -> 8.38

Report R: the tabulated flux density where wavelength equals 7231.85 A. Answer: 8.635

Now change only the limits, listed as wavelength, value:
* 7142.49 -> 6.57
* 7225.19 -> 8.899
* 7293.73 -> 11.96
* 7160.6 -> 6.669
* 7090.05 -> 6.662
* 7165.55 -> 7.241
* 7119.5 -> 8.857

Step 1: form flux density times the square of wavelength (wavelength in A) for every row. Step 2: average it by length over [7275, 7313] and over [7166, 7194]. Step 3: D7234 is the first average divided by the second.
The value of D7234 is 1.51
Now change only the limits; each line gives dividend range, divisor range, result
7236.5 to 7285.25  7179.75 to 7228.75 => 1.25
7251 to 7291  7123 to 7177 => 1.64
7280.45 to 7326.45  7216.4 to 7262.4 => 1.30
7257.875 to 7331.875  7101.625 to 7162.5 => 1.68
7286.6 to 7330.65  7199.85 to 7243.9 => 1.43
